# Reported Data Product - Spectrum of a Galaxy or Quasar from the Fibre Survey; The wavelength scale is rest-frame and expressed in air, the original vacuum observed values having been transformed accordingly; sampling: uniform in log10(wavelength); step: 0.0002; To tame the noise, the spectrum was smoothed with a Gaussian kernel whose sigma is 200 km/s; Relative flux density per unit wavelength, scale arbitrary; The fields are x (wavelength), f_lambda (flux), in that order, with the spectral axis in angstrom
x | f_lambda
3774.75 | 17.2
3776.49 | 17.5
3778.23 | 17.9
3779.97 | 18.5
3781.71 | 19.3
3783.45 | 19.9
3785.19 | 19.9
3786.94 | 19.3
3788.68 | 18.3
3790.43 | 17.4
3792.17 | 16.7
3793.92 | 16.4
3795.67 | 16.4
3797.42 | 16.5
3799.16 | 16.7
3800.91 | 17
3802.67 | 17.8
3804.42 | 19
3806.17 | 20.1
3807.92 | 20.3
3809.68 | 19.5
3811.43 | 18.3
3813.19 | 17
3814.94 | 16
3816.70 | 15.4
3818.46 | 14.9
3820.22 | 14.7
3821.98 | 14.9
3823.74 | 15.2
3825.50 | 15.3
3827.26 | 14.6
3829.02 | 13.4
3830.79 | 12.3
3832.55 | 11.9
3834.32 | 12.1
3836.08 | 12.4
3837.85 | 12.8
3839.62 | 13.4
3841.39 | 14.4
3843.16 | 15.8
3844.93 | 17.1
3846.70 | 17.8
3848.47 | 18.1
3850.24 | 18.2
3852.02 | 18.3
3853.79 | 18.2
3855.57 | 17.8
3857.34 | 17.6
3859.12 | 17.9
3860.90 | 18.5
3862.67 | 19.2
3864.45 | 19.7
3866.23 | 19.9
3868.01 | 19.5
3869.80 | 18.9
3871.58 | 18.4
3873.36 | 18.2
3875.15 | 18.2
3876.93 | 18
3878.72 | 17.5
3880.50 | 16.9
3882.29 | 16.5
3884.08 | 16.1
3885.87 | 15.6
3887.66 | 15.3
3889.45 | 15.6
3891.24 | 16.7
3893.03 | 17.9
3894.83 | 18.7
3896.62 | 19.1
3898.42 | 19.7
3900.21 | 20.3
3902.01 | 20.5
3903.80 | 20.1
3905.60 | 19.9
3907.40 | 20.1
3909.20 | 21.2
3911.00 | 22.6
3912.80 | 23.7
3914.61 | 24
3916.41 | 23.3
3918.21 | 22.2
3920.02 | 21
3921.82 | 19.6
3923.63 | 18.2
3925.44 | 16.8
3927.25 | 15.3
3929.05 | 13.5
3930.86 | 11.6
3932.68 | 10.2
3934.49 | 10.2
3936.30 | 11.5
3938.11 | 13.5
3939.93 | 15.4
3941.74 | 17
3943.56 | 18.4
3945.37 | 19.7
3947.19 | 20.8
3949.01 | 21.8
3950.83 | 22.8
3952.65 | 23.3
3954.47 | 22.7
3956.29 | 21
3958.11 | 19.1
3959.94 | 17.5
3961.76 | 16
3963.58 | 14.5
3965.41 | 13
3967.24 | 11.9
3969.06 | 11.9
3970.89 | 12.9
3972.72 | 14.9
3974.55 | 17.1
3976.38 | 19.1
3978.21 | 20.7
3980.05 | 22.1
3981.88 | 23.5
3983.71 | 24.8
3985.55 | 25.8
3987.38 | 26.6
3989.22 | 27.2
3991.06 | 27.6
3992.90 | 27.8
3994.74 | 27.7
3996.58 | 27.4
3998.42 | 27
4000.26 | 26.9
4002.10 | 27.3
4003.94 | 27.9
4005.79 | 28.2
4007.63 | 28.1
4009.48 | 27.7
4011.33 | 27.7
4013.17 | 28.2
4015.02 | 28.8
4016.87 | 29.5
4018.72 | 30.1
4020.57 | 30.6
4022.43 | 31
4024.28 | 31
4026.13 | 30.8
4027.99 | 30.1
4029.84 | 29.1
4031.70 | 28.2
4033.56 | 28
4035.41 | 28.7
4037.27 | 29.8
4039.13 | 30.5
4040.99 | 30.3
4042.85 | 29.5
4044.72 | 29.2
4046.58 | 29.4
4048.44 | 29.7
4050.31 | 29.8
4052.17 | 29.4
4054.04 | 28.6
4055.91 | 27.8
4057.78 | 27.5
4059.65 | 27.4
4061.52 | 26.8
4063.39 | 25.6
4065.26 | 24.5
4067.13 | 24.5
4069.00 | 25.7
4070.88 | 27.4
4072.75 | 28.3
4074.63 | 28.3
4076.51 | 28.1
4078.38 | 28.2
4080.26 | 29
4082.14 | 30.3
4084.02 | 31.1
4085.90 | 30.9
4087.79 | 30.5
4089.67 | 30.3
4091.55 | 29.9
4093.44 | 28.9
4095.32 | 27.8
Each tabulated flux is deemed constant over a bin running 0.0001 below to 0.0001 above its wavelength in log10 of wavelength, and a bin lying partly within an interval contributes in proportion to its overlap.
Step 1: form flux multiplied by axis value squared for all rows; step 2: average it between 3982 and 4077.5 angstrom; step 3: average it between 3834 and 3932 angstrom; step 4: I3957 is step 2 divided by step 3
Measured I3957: 1.68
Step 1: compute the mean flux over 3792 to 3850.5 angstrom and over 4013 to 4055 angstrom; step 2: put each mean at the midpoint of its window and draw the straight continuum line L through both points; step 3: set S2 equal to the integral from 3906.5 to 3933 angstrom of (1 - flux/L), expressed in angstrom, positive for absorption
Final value 3.7 angstrom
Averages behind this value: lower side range 15.9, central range 19.1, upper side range 29.6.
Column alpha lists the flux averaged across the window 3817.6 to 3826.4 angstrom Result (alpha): 15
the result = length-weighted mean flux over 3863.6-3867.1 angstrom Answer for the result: 19.8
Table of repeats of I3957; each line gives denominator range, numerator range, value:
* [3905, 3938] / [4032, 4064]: 1.71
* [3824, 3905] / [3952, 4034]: 1.53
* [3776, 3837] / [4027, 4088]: 1.95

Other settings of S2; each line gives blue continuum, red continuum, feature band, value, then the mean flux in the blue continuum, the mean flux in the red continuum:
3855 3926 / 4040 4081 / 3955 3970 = 4.60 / 19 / 28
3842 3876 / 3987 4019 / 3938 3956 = 3.20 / 18.2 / 27.8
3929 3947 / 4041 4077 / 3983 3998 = -4.95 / 14.4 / 27.8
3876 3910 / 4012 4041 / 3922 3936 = 4.82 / 18.2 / 29.6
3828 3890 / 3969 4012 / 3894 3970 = 9.31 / 16.6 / 24.3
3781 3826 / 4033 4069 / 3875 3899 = 4.37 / 17.4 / 28.2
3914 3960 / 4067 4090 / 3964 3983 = 3.79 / 18.1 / 28.8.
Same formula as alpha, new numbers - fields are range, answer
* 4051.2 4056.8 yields 28.6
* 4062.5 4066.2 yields 25.1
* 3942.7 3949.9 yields 20.2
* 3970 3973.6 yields 13.9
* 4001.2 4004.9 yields 27.6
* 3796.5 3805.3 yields 17.4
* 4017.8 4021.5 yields 30.3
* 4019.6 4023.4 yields 30.8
